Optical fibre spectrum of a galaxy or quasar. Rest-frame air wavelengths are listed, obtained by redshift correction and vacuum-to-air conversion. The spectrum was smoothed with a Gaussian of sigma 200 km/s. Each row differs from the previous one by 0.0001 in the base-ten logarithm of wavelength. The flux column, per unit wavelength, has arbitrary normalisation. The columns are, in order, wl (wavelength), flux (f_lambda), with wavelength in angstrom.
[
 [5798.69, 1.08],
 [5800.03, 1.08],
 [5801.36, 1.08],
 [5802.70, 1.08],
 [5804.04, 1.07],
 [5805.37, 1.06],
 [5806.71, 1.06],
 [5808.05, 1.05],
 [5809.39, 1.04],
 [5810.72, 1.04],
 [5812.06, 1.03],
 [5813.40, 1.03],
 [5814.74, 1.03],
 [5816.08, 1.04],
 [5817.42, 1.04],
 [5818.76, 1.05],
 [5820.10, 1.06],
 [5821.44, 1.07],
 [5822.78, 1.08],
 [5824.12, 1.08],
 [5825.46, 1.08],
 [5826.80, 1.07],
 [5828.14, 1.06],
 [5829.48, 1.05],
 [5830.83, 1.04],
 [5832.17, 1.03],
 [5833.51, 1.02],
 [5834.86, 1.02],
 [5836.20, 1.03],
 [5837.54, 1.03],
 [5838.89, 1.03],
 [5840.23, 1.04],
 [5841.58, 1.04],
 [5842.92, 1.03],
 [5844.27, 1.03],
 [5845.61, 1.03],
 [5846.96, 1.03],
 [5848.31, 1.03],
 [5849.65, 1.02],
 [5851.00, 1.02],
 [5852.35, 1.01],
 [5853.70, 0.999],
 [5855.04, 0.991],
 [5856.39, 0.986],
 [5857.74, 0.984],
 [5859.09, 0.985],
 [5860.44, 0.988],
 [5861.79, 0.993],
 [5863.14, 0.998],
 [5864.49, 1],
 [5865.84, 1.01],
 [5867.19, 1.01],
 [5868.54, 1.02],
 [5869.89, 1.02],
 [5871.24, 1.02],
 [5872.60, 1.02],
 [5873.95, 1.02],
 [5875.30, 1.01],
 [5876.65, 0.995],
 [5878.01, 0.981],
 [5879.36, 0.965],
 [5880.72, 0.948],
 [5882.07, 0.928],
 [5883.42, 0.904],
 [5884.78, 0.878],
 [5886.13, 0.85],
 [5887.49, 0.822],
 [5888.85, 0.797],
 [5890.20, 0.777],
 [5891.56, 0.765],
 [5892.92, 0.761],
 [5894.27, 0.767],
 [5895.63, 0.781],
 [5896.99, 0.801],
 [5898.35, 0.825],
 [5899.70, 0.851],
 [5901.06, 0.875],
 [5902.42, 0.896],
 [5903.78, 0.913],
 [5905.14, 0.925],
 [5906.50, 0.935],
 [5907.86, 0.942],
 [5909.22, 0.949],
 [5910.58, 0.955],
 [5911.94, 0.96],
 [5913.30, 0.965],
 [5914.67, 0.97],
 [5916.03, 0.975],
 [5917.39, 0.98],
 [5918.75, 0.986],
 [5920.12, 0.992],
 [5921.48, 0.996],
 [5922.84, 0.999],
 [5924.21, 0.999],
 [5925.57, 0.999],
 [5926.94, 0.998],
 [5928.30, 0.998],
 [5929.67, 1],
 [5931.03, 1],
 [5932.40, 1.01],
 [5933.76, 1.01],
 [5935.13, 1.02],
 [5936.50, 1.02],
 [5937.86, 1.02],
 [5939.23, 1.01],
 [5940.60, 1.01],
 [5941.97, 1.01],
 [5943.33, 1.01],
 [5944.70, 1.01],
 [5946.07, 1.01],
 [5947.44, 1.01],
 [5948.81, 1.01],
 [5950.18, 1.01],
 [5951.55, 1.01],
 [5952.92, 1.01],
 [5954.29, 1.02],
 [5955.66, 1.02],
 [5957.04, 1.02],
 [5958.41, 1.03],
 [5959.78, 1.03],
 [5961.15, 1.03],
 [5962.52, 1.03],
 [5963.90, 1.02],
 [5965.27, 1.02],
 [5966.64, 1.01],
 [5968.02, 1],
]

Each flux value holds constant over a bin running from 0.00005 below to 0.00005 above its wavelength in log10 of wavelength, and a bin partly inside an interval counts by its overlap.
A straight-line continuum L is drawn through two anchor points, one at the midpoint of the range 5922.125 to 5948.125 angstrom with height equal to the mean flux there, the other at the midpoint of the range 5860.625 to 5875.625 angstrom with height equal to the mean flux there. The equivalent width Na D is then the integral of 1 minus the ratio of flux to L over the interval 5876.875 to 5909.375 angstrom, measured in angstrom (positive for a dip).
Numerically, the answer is 4.5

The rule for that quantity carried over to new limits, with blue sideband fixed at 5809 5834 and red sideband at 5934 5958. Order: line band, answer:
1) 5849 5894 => 3.6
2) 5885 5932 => 5.1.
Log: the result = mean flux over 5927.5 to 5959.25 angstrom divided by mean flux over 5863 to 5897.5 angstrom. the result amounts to 1.1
